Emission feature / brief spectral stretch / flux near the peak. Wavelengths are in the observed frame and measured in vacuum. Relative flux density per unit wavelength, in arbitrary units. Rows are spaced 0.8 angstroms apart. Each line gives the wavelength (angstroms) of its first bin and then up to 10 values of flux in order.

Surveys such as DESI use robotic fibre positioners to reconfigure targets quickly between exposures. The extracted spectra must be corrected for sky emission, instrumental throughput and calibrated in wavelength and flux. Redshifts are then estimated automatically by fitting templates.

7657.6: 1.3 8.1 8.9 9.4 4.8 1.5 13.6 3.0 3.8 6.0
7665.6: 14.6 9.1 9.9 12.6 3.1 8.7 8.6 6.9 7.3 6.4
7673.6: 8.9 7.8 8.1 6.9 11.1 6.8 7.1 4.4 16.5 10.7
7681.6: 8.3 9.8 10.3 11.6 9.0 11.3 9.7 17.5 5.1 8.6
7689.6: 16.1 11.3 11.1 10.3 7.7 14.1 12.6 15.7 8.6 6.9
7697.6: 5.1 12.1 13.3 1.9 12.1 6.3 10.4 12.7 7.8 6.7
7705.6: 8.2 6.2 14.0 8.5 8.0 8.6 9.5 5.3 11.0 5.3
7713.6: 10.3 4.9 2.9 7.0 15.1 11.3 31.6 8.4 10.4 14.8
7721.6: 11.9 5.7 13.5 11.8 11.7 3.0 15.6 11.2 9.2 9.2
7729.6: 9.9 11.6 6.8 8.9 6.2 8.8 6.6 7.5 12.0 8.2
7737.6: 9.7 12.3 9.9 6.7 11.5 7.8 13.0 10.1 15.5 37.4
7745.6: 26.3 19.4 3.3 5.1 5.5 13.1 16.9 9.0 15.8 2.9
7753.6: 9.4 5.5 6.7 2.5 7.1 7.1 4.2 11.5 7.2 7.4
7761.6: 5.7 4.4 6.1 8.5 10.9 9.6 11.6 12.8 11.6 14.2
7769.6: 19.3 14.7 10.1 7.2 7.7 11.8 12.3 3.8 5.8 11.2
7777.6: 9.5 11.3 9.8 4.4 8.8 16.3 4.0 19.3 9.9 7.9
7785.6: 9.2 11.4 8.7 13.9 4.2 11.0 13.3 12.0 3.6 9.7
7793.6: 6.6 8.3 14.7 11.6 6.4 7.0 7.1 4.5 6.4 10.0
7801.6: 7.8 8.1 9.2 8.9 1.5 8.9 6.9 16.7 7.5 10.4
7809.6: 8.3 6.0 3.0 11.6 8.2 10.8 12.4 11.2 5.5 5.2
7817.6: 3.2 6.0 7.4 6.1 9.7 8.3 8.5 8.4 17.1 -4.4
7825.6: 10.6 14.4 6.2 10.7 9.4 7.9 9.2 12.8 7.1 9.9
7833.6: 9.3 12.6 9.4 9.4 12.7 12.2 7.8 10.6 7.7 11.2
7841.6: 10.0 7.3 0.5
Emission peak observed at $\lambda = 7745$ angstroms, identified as H-alpha 6563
